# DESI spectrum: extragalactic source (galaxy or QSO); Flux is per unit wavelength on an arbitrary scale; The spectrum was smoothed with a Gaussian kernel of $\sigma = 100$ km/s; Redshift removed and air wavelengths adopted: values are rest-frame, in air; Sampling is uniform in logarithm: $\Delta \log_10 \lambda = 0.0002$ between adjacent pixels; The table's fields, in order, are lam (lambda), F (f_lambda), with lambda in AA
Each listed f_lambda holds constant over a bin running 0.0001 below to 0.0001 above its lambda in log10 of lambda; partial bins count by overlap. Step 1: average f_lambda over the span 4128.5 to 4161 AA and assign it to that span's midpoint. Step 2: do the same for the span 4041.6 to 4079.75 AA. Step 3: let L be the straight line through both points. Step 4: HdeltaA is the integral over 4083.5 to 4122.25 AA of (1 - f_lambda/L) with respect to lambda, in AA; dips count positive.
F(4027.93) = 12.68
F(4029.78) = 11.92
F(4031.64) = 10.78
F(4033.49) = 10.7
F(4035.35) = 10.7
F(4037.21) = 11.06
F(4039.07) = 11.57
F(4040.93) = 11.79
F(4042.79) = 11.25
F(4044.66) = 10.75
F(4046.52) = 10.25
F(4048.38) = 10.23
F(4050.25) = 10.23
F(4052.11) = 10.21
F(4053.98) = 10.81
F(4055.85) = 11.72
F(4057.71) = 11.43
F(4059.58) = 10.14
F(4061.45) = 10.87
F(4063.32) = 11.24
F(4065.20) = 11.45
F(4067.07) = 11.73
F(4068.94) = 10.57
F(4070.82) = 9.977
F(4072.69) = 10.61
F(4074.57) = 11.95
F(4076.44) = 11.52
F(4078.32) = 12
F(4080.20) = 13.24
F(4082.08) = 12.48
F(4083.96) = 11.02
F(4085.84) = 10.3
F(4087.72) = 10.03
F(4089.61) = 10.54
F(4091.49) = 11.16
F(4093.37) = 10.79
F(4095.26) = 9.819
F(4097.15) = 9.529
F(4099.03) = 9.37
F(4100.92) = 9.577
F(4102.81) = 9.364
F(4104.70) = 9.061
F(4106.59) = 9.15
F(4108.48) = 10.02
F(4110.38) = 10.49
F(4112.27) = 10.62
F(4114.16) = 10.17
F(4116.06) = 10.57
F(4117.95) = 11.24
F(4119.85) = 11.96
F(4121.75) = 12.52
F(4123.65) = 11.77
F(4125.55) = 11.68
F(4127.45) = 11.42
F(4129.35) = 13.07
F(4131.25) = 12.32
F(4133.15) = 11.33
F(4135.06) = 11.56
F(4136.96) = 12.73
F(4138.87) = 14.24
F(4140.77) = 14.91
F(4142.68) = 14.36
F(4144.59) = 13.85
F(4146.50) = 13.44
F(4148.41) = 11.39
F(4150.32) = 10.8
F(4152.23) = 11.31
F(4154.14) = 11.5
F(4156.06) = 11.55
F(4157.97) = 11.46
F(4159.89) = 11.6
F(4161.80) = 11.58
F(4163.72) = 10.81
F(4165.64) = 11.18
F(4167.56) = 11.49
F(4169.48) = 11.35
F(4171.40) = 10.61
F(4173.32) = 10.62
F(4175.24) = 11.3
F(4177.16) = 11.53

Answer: 4.6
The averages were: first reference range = 11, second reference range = 12.4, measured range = 10.3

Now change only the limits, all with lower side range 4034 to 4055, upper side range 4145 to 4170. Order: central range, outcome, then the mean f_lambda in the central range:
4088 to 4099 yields 0.9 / 10.3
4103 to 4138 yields 0.4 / 11.2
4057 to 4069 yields -0.2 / 11.1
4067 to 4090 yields -0.4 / 11.2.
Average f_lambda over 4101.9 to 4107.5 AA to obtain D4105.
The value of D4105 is 9.19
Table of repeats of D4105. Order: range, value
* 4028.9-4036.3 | 11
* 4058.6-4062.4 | 10.5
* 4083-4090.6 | 10.5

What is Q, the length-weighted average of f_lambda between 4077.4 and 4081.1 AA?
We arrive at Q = 12.6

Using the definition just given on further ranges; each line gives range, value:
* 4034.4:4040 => 11.1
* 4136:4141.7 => 14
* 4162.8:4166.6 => 11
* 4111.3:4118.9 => 10.7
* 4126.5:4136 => 11.9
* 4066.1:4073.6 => 10.7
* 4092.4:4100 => 9.88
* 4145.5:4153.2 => 11.8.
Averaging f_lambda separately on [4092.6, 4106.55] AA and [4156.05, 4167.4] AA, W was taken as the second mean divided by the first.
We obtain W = 1.2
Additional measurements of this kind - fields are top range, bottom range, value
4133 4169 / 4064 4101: 1.11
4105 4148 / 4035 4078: 1.09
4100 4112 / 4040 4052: 0.90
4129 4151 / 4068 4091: 1.15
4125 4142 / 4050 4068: 1.15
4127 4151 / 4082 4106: 1.26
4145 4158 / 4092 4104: 1.20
